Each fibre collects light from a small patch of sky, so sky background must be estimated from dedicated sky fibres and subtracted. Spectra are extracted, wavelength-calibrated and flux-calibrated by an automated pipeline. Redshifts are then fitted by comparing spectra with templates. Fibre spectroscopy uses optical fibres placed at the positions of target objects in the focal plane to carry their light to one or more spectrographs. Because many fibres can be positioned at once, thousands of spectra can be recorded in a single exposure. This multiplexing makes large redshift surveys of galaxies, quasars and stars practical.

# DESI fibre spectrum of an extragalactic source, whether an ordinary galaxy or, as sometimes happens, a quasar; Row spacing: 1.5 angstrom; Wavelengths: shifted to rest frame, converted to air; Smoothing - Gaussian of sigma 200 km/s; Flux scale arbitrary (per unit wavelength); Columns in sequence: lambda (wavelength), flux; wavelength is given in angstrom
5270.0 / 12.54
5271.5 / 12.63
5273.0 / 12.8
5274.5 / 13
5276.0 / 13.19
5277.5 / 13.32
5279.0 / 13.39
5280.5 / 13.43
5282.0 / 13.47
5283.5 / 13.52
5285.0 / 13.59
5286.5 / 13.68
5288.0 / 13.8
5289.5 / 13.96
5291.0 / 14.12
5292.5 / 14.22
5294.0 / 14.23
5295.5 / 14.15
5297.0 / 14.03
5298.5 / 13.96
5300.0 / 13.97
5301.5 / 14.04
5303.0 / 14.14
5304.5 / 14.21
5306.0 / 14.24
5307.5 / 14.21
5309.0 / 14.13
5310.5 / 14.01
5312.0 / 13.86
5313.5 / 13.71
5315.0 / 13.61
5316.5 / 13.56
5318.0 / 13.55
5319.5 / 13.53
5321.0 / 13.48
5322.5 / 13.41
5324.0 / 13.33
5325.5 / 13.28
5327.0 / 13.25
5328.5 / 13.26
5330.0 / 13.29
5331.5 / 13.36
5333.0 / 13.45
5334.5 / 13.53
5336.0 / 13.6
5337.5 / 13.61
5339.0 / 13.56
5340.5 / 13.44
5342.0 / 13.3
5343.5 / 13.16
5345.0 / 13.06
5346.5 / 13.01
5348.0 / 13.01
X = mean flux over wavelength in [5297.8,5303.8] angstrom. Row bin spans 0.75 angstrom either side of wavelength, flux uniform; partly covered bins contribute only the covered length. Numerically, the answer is 14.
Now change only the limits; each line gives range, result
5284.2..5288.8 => 13.7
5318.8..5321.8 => 13.5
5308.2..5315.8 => 13.9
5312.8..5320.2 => 13.6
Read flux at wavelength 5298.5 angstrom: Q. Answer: 13.96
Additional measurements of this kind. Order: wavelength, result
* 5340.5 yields 13.44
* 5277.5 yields 13.32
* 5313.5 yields 13.71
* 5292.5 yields 14.22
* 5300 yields 13.97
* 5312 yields 13.86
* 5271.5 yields 12.63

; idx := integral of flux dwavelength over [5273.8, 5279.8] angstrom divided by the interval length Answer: 13.2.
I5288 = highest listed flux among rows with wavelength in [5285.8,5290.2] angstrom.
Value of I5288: 13.96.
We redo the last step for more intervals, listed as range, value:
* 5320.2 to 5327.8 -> 13.48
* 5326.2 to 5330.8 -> 13.29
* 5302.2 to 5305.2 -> 14.21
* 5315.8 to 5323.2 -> 13.56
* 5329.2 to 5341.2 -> 13.61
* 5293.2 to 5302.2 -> 14.23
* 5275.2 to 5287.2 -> 13.68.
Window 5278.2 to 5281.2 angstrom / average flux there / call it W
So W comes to 13.4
